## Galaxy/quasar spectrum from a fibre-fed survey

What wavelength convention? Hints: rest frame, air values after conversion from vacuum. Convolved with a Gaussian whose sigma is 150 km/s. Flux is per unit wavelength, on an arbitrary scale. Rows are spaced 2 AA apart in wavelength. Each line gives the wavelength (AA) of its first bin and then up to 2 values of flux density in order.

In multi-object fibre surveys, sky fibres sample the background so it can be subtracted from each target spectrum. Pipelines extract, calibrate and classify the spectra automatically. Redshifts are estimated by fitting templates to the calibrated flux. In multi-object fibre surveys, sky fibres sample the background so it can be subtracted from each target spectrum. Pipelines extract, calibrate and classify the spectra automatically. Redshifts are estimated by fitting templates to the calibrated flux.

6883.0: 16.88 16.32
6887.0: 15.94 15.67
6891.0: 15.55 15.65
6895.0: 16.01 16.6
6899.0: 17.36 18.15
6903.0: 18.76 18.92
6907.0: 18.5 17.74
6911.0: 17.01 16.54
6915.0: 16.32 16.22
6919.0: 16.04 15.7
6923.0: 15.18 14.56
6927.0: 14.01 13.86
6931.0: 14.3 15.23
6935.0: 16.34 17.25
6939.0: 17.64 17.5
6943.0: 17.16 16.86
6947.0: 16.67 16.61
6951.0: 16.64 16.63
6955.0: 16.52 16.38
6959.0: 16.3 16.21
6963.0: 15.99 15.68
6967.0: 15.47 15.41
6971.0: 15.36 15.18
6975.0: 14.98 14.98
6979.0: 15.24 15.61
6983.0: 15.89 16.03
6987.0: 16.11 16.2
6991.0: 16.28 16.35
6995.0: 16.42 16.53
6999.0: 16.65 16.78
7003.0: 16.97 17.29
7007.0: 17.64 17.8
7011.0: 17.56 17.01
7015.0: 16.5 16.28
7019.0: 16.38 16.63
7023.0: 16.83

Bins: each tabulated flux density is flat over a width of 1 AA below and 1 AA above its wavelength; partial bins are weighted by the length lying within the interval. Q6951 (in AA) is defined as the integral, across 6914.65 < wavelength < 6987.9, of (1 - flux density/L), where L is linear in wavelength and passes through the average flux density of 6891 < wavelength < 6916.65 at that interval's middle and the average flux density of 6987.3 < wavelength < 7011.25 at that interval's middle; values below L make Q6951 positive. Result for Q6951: 4.85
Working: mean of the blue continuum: 17.2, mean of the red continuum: 16.8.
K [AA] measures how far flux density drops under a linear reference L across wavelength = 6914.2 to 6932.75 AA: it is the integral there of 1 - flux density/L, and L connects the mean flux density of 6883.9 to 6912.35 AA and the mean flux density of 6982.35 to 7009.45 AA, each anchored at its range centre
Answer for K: 1.96 AA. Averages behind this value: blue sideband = 17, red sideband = 16.6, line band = 15.1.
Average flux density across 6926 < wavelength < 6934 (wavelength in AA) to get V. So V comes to 14.3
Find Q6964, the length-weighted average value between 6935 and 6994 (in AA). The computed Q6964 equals 16.2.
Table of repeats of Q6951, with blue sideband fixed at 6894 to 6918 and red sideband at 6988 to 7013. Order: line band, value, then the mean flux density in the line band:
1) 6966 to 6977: 1.1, 15.3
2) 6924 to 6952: 1.9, 16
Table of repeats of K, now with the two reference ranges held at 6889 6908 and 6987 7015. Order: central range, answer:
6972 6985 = 1.2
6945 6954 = 0.2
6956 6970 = 0.9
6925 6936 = 1.5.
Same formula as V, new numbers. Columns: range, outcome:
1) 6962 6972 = 15.6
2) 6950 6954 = 16.6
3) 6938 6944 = 17.4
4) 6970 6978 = 15.1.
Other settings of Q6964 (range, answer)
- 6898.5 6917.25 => 17.6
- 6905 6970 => 16.2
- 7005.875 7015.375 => 17.4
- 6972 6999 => 15.9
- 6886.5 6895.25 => 15.7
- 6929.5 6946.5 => 16.5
